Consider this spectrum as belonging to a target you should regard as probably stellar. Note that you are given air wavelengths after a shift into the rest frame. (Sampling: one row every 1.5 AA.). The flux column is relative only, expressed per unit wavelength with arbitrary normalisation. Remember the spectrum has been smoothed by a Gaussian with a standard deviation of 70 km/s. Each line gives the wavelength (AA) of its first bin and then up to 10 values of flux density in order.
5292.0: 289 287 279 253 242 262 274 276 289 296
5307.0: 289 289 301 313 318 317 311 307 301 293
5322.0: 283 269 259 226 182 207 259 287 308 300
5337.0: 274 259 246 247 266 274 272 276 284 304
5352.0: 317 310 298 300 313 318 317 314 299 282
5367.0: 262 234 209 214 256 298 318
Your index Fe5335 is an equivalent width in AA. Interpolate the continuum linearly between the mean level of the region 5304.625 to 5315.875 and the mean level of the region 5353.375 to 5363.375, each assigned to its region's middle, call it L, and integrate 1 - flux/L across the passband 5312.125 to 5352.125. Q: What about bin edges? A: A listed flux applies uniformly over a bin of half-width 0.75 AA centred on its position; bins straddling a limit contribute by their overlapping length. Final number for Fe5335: 4.1 AA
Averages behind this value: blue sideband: 304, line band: 275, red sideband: 310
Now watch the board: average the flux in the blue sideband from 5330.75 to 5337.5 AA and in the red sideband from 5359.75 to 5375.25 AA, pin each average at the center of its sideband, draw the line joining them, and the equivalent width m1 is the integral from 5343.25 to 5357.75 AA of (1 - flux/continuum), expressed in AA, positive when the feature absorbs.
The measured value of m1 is -0.7 AA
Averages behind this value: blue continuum 288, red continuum 270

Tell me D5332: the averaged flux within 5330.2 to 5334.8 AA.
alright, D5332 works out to 284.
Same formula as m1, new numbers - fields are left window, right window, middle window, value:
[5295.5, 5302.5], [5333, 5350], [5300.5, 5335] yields -1.9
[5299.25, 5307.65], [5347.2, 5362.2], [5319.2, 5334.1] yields 1.8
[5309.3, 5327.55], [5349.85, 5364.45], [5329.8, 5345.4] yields 1.5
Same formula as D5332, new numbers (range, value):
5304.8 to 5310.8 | 294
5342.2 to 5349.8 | 274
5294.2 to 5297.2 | 267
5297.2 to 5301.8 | 259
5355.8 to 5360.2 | 310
